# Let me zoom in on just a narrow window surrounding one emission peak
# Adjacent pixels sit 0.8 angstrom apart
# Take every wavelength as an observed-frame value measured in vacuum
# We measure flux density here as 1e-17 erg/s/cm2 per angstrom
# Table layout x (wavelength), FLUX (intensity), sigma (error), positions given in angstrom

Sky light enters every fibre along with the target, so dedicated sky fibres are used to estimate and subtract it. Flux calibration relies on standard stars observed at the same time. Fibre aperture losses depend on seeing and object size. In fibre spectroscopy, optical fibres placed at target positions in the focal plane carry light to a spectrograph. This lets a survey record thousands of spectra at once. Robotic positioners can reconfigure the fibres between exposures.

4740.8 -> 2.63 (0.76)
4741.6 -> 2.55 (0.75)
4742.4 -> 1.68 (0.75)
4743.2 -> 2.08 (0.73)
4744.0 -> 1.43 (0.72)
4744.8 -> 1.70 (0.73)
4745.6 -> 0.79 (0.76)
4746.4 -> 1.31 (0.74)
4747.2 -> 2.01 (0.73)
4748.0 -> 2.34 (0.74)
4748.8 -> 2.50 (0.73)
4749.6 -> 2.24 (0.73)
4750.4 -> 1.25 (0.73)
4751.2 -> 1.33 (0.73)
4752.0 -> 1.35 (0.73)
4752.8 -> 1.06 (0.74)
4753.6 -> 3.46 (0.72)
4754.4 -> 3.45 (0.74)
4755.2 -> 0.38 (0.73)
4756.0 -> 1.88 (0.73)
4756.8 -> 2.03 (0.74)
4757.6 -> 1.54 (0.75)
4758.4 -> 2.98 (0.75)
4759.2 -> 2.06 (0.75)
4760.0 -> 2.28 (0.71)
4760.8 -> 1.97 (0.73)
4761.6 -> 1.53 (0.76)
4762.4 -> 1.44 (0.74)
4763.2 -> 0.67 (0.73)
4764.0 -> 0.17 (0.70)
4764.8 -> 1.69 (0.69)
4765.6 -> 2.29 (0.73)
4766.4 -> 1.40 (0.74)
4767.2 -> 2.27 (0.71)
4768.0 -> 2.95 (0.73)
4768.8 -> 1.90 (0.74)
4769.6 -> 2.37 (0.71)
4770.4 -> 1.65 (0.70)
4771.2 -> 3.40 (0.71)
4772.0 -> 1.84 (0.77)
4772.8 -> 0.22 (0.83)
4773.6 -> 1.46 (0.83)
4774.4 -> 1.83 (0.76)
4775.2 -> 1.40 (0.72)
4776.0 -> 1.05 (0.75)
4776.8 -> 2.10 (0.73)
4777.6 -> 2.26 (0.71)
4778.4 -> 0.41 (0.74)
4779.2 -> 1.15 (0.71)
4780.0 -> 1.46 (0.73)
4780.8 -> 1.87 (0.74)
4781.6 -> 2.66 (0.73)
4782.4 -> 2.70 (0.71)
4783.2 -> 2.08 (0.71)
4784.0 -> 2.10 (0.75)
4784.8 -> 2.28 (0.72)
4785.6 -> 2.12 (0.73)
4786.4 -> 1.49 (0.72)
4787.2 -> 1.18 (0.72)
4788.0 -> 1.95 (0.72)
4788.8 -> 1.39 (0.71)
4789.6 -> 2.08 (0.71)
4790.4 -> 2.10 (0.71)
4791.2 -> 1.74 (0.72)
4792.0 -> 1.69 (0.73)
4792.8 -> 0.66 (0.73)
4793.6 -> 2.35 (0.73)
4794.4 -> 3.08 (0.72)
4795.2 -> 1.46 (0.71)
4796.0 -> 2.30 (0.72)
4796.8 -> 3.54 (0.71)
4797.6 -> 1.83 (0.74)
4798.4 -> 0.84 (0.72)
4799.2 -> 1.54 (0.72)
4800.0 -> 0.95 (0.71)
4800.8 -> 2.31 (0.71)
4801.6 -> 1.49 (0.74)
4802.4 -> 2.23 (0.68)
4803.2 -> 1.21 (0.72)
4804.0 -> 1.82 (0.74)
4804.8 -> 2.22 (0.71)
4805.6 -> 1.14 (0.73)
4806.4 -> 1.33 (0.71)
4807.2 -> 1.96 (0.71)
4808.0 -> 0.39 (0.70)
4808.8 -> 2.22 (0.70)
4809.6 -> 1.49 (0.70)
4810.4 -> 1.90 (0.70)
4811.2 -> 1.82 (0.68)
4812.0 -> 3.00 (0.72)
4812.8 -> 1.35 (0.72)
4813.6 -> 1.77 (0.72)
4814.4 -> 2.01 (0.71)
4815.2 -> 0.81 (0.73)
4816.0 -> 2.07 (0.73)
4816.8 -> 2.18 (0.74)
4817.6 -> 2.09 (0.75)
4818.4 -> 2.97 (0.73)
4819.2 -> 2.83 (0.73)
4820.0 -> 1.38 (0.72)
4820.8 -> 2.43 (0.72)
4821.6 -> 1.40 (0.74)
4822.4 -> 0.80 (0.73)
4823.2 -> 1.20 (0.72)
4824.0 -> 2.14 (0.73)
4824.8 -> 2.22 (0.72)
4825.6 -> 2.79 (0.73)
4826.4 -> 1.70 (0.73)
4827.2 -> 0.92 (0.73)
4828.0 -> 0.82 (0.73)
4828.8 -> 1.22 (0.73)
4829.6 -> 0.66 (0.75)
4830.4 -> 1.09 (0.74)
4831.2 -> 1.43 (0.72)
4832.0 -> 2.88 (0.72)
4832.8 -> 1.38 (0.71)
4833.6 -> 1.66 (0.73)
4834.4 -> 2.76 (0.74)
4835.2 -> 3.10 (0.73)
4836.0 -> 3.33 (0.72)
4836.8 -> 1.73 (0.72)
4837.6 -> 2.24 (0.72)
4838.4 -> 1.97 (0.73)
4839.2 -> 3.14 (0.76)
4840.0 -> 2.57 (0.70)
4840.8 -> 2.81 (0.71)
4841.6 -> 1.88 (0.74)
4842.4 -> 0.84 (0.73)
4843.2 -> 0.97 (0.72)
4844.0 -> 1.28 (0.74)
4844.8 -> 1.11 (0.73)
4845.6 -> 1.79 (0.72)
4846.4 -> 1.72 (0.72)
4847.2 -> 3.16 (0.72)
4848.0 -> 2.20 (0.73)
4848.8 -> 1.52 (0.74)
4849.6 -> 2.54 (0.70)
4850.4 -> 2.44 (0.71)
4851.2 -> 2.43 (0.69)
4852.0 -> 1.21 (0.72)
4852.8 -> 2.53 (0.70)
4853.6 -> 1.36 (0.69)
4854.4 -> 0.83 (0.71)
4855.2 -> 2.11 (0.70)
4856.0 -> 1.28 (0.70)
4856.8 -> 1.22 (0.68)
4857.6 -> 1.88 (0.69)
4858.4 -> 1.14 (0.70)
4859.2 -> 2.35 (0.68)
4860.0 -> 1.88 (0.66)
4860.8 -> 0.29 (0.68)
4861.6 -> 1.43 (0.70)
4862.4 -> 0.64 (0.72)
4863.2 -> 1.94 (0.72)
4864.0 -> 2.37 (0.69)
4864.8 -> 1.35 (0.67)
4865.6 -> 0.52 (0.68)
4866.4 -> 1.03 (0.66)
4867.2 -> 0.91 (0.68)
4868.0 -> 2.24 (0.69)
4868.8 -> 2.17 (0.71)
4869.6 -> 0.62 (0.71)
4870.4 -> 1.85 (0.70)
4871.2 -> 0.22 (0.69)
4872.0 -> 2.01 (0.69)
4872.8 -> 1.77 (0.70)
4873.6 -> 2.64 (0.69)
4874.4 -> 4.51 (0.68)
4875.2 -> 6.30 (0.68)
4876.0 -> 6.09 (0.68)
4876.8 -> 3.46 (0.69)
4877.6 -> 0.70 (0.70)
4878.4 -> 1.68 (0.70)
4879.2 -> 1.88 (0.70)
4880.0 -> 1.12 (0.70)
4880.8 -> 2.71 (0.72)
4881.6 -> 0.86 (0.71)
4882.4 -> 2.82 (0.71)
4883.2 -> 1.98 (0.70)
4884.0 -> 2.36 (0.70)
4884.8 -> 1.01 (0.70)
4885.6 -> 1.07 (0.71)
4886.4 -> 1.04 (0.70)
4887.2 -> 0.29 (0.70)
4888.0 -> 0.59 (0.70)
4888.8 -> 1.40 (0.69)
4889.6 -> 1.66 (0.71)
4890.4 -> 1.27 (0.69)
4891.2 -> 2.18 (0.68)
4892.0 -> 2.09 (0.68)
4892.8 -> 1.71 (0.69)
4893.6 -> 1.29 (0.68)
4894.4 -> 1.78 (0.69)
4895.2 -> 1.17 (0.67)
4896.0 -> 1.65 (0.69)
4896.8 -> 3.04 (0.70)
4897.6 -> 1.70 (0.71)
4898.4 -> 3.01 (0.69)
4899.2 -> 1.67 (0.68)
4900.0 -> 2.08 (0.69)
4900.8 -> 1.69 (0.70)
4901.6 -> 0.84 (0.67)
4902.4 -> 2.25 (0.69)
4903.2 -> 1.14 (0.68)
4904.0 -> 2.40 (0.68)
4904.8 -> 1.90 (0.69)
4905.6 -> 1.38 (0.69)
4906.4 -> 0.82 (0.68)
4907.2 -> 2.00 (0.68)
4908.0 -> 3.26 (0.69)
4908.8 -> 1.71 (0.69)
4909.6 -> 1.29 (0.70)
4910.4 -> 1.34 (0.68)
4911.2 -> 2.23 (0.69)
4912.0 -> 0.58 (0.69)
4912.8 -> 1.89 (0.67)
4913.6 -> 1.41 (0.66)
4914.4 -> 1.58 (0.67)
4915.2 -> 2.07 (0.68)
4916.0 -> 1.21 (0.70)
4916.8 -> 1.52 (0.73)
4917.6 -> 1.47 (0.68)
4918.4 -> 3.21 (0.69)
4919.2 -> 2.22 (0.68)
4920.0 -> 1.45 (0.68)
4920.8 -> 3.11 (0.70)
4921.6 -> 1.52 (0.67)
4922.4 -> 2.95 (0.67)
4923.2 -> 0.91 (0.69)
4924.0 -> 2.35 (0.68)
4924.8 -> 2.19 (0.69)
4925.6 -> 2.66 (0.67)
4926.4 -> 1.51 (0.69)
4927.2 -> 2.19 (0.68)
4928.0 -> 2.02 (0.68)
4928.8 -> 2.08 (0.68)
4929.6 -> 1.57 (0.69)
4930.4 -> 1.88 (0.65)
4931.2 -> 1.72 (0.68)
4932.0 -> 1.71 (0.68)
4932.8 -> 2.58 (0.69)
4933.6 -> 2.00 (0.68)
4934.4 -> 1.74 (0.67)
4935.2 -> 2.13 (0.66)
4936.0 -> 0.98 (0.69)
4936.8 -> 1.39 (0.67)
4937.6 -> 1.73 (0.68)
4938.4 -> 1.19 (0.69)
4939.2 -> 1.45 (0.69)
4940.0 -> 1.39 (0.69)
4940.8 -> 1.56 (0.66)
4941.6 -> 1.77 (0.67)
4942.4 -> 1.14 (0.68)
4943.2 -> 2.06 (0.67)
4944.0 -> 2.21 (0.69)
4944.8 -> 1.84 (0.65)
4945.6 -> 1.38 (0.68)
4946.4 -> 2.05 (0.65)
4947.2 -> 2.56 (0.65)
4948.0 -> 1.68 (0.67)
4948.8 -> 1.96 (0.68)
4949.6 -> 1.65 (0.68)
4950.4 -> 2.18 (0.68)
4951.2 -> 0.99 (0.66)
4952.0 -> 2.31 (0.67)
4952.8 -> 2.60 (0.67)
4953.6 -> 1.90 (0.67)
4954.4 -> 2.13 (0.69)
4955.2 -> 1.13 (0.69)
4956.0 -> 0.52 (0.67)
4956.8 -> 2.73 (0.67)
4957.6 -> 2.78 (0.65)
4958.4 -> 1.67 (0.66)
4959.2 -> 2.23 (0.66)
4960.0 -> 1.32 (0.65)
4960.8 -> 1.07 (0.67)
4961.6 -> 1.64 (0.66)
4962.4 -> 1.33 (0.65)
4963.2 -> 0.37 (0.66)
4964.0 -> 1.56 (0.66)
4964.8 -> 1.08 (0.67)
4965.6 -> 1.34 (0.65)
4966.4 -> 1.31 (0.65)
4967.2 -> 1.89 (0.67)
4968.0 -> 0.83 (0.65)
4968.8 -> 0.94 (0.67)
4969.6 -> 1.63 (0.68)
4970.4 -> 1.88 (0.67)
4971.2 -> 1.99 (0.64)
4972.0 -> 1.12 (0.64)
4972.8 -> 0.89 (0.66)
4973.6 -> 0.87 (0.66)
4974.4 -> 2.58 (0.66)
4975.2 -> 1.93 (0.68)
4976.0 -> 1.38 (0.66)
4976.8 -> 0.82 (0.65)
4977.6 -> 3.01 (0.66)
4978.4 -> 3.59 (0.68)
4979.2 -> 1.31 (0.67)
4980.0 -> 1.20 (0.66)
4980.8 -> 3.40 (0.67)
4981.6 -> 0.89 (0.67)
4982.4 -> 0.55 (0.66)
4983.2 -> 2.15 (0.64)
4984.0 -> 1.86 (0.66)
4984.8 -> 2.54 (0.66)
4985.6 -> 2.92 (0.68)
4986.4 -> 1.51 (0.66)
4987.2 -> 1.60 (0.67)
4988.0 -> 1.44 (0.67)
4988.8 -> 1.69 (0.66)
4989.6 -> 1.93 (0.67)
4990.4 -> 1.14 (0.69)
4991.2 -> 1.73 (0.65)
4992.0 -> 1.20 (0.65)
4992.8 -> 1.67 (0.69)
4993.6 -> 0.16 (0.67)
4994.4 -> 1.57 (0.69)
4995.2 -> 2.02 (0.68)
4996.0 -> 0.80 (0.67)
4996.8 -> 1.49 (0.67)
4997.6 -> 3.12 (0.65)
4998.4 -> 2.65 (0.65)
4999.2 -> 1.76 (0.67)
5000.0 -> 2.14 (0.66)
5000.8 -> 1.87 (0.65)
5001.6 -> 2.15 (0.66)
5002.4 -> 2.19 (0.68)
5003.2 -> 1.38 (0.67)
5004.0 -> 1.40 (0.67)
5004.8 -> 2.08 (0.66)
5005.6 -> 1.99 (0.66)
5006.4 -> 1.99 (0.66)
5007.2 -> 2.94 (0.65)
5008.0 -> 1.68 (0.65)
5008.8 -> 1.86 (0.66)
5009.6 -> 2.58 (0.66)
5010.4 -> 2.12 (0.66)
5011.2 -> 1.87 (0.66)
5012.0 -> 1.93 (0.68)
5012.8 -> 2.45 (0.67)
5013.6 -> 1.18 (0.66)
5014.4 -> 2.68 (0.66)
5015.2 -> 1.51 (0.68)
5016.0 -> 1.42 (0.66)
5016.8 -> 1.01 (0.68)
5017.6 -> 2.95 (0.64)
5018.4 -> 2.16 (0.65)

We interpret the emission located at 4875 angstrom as Hgamma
